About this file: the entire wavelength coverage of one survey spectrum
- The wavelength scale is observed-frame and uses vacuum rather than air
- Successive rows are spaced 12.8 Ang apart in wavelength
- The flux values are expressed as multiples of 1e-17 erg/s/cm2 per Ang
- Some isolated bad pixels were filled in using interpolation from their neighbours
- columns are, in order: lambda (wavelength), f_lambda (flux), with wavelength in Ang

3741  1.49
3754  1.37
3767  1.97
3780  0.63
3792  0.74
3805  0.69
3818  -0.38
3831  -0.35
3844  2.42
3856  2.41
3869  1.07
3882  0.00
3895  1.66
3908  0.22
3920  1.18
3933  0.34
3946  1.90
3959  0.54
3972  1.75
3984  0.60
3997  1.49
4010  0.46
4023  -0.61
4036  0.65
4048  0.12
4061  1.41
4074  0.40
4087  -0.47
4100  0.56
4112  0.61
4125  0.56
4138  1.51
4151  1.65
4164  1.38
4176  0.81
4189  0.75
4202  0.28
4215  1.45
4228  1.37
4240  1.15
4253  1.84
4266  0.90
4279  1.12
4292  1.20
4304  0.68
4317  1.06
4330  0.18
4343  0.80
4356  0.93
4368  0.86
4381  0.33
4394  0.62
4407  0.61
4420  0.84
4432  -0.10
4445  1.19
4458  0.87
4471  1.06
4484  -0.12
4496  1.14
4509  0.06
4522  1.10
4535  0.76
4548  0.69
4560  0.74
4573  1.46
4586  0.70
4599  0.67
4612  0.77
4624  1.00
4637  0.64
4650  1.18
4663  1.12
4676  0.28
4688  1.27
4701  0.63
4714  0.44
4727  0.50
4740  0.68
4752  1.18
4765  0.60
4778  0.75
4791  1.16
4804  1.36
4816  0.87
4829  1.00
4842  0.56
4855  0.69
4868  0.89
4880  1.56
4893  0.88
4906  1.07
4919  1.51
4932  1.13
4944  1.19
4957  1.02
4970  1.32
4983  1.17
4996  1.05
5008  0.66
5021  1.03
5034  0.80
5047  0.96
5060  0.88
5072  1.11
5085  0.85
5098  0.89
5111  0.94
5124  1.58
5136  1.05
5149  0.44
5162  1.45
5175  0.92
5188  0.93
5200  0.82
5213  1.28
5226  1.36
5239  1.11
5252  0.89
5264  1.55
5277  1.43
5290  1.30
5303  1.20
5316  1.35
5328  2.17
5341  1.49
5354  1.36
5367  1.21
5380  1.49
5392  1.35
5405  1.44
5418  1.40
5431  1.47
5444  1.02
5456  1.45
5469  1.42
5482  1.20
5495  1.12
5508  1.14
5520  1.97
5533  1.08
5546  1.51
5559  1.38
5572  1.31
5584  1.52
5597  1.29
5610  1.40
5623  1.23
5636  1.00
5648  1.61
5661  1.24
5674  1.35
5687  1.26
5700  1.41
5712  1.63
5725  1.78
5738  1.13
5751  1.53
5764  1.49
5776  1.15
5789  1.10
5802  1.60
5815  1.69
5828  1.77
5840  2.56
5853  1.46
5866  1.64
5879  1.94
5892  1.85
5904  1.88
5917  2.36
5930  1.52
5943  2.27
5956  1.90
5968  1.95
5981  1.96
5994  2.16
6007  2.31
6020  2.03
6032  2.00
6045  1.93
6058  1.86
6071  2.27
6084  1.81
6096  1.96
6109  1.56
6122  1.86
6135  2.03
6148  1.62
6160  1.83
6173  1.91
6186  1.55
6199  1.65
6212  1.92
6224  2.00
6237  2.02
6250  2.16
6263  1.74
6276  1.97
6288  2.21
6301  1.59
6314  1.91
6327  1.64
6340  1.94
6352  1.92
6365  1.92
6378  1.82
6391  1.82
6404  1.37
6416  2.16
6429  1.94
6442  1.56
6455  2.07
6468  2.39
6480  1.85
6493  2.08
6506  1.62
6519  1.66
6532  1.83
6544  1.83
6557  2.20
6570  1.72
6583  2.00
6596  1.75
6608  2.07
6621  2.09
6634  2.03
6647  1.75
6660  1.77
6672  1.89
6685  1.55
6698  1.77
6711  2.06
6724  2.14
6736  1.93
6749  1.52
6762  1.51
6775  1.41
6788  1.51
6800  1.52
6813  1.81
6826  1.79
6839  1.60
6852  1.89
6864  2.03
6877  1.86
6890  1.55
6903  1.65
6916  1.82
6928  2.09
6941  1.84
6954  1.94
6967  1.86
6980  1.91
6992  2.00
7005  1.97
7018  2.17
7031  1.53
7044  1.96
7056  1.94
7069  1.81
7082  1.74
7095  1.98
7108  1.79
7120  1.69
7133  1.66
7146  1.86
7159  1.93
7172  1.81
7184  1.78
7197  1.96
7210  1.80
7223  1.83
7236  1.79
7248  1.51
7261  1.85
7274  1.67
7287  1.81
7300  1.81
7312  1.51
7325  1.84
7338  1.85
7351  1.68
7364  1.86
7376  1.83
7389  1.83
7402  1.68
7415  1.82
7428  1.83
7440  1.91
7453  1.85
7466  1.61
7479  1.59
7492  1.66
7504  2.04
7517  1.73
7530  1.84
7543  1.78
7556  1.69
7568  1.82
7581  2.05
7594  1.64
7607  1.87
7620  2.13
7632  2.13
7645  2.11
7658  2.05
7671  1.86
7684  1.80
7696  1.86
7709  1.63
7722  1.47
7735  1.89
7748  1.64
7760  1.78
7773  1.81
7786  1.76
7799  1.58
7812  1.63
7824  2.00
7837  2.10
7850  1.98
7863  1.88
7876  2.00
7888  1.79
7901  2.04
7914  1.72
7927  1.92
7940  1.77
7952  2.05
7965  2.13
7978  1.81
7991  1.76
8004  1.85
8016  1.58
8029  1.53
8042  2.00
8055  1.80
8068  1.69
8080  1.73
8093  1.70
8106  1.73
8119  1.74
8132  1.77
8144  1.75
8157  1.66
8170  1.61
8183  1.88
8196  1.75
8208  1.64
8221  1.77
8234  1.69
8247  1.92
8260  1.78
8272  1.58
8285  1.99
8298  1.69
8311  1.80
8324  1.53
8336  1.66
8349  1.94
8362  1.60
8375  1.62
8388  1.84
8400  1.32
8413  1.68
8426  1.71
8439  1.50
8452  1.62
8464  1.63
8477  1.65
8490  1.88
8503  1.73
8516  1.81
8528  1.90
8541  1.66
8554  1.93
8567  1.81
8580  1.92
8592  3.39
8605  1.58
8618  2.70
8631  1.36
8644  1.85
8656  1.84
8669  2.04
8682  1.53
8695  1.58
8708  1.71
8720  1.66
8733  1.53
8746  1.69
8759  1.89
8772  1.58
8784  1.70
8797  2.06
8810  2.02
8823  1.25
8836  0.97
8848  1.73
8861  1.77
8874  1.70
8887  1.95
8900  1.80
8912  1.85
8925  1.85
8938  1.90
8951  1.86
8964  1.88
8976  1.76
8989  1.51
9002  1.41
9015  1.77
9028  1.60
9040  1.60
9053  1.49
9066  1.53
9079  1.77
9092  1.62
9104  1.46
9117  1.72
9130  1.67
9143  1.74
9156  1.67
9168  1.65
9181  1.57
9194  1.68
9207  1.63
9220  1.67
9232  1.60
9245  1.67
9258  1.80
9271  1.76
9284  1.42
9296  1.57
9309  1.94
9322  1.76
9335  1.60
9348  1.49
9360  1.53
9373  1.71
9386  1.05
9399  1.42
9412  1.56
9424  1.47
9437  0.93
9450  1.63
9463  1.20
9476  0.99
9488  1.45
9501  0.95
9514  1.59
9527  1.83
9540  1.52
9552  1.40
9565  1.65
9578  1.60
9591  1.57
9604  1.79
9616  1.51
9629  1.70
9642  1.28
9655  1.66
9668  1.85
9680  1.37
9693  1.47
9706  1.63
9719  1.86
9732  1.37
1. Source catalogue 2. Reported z 0.31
